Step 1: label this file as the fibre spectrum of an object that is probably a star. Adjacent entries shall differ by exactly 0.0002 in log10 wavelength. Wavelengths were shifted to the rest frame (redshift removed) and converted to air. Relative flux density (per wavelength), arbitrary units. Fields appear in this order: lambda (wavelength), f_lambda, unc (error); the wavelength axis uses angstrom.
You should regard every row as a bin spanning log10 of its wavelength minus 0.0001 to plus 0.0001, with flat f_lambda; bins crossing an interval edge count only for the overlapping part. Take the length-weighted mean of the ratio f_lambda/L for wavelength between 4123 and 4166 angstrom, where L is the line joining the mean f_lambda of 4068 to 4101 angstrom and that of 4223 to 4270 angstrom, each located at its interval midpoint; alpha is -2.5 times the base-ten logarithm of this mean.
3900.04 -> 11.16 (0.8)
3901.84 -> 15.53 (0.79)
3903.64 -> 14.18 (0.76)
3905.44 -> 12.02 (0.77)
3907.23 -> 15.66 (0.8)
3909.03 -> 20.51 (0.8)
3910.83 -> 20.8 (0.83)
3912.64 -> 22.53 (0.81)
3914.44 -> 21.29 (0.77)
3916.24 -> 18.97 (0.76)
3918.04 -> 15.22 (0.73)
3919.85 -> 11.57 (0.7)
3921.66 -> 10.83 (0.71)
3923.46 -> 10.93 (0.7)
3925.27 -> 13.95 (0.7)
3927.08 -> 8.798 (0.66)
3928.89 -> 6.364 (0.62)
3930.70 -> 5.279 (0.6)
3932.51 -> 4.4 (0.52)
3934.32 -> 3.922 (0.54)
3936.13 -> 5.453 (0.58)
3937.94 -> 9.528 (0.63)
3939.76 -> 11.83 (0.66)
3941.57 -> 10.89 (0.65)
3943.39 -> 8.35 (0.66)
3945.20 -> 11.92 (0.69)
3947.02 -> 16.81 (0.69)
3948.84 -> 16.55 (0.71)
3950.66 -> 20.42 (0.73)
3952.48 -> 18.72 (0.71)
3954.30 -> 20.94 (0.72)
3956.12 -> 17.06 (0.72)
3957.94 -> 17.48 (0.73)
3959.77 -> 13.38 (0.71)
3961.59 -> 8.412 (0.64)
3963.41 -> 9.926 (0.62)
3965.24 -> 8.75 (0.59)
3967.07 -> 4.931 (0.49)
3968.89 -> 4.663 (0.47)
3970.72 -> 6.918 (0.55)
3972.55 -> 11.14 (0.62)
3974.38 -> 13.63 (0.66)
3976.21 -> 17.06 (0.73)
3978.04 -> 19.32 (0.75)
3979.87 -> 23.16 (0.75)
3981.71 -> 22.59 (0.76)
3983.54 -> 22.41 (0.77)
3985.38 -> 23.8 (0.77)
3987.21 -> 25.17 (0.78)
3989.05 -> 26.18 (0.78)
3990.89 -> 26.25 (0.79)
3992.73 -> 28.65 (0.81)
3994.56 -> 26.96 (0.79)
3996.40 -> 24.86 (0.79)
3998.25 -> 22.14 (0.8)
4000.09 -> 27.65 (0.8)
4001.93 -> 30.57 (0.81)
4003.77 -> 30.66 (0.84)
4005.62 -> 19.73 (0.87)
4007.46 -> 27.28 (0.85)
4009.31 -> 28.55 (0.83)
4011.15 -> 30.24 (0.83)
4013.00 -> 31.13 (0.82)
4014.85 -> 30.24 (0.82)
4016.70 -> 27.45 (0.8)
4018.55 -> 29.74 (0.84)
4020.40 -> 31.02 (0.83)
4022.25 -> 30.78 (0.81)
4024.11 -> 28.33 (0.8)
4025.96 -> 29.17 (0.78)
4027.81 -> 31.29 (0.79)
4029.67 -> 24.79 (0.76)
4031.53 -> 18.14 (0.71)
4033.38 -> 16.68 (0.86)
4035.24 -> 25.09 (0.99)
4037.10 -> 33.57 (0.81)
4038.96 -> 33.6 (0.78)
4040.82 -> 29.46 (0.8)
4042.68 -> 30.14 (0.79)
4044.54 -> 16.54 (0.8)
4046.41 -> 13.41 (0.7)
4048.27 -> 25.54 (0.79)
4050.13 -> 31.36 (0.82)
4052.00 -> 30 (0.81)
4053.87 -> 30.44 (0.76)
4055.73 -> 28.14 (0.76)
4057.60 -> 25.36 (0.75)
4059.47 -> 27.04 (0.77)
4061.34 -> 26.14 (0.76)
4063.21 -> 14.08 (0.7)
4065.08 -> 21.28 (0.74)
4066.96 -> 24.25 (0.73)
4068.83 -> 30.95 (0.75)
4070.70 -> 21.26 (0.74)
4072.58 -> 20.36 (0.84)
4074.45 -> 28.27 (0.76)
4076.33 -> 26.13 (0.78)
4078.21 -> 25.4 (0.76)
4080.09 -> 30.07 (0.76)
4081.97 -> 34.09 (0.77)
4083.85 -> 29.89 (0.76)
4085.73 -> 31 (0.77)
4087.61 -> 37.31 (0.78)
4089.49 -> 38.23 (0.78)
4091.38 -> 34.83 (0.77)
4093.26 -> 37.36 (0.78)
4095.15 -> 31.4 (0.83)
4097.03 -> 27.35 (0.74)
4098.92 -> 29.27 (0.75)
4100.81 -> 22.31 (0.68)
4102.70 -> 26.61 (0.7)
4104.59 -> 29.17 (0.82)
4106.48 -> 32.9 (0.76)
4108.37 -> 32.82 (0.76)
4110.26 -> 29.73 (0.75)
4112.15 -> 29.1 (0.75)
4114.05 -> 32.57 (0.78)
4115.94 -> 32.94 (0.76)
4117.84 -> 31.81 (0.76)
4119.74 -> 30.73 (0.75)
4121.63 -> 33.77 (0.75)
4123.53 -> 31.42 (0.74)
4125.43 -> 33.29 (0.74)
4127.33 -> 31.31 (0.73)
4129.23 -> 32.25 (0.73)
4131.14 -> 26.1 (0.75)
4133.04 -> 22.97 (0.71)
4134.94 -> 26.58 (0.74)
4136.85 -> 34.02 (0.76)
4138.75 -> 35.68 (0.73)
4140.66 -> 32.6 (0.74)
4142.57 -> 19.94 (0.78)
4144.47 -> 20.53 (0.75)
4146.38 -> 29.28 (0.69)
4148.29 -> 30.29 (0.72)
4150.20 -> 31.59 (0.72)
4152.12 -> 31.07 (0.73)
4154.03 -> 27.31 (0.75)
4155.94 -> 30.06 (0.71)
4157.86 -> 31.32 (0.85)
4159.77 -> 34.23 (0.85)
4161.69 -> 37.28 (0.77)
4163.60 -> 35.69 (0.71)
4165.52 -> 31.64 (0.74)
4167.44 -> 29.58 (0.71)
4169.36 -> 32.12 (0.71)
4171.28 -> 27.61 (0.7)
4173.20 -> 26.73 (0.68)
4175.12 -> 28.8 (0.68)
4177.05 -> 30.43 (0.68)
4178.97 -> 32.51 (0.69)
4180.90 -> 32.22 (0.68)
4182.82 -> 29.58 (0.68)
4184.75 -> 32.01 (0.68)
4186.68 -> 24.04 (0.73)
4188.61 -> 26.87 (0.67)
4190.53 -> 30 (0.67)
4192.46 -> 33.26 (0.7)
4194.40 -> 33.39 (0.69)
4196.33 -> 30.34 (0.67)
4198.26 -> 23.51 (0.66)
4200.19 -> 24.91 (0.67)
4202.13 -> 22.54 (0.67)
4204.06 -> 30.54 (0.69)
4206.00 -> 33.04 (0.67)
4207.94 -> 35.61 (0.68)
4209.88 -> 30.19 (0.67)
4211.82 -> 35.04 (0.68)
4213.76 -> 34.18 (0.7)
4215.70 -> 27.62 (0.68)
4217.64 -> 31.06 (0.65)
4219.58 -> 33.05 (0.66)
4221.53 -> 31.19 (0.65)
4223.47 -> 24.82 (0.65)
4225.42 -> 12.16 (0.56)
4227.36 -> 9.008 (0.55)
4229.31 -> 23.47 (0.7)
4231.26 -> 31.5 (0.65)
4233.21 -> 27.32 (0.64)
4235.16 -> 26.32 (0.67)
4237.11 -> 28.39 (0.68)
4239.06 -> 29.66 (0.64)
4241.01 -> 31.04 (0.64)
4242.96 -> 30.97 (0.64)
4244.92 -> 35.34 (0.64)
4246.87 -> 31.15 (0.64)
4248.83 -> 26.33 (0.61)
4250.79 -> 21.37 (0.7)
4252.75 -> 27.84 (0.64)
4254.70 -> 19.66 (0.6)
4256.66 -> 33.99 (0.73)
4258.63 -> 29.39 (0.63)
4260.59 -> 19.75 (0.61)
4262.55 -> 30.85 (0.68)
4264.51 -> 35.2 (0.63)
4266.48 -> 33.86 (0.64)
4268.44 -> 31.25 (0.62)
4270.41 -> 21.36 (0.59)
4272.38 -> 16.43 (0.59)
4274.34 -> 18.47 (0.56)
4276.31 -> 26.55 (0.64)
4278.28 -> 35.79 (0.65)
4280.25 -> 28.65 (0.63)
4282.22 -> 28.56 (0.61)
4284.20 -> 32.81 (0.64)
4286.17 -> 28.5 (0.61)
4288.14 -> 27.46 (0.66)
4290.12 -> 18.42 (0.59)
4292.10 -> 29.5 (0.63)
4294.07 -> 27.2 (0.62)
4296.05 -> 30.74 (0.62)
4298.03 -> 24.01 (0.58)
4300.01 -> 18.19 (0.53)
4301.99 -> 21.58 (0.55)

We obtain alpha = -0.05 mag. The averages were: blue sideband 29.9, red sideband 27.1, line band 30.3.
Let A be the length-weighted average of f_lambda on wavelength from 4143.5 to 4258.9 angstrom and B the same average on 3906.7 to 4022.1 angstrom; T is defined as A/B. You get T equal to 1.6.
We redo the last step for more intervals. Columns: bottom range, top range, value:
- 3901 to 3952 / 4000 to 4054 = 2.10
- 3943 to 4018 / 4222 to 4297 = 1.33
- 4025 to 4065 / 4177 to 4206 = 1.14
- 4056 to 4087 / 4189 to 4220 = 1.16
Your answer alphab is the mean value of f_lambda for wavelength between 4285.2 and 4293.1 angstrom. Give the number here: 26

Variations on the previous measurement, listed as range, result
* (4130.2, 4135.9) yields 25.2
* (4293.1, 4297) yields 28.9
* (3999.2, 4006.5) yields 27.2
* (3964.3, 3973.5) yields 7.31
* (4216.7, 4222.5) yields 31.8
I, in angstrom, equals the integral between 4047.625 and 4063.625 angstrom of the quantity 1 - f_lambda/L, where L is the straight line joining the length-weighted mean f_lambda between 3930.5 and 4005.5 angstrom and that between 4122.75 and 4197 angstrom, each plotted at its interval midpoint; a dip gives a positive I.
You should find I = -2.8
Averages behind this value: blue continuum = 16.7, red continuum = 30.1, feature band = 26.9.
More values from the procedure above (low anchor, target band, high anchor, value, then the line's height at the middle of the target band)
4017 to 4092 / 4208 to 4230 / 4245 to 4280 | 0.27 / 27.3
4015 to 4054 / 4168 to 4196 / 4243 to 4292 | -2.70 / 27.3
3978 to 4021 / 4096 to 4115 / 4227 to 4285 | -1.54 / 27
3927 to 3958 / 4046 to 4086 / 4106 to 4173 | -4.42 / 23.6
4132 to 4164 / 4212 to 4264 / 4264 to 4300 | 1.20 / 28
